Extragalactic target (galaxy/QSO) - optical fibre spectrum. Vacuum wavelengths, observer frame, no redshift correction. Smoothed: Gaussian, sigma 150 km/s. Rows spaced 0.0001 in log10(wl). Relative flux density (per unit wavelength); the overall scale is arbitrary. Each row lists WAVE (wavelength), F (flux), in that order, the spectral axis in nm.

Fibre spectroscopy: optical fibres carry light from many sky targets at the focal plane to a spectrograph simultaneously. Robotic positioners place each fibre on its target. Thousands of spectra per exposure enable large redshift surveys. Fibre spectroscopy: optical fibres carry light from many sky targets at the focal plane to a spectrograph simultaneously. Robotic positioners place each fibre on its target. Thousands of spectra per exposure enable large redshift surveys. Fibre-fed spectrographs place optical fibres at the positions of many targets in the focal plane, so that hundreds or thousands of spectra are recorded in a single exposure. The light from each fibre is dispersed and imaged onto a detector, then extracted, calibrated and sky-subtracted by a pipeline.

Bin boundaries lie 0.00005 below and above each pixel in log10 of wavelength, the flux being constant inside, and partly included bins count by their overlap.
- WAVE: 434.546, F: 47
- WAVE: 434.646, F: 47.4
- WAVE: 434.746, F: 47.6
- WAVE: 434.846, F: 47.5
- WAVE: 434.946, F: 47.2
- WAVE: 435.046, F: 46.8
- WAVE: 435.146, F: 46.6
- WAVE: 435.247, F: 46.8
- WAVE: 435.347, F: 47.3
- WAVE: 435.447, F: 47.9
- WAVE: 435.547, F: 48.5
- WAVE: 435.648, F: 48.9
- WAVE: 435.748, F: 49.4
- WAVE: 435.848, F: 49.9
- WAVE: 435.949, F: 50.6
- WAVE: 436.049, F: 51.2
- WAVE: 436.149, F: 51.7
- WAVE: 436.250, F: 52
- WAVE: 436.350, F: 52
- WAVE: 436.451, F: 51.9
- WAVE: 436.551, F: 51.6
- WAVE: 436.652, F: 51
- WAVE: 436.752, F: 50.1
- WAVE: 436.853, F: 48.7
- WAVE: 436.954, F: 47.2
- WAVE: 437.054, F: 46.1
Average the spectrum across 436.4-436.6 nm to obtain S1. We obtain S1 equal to 51.7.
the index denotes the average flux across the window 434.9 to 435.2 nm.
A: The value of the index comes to 46.8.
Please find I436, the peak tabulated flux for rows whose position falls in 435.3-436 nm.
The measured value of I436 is 50.6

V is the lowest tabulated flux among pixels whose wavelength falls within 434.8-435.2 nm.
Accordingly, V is 46.6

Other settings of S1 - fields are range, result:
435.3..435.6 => 47.9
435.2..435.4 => 47.2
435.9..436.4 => 51.6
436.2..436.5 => 52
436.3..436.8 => 51.4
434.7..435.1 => 47.3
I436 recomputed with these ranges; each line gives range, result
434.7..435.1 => 47.6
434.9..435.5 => 47.9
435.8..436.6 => 52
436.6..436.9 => 51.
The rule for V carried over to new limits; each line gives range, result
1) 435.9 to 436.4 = 50.6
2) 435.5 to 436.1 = 48.5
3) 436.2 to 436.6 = 51.6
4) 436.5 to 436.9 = 48.7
